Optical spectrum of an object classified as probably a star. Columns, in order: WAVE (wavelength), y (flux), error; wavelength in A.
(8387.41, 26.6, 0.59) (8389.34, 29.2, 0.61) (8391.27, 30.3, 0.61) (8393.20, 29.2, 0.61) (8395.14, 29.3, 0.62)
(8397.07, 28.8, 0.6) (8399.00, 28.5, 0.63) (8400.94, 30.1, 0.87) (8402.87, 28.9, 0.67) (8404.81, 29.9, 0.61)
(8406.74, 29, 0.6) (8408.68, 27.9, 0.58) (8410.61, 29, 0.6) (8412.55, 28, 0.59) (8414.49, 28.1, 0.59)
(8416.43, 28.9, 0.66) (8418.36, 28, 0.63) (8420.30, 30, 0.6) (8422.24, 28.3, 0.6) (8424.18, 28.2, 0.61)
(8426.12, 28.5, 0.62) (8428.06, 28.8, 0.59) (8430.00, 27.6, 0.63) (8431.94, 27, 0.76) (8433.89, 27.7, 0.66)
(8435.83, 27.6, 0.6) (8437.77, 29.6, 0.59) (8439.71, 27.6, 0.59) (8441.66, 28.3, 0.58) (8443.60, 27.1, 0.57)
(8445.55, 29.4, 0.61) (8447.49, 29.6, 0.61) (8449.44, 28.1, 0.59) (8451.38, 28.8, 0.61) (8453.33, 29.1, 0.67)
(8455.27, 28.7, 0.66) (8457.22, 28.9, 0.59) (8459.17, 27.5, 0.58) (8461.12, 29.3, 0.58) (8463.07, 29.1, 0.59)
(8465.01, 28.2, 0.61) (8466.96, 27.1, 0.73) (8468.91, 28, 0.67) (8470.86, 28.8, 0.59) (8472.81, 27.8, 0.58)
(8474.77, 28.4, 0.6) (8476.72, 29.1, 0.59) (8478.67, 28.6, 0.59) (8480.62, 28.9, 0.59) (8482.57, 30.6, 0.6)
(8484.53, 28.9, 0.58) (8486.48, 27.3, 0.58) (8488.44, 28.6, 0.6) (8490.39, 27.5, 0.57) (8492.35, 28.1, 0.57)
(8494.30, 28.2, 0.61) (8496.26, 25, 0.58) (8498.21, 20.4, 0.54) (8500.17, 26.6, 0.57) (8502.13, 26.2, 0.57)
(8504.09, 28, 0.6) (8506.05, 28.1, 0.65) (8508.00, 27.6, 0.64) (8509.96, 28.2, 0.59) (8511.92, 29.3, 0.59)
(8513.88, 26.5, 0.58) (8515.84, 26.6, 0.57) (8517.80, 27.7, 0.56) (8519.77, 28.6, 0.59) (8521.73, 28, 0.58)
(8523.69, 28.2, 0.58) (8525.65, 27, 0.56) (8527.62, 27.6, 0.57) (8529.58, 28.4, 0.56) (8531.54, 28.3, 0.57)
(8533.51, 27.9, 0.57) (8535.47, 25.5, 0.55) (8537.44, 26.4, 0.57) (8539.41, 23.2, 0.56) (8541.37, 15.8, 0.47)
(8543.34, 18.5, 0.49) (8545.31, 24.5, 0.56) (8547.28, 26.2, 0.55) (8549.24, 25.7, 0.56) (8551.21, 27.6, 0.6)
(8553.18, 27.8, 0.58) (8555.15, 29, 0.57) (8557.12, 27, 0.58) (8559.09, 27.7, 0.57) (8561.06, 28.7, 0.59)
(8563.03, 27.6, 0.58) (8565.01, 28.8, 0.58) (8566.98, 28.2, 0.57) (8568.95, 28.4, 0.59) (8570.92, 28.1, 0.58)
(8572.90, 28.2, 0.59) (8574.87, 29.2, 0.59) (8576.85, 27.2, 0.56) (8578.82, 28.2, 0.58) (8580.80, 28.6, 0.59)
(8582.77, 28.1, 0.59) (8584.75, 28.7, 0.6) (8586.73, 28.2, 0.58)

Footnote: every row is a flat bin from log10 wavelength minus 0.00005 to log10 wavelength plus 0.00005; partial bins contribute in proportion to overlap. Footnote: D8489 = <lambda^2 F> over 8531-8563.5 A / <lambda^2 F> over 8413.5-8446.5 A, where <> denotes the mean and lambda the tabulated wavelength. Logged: 0.93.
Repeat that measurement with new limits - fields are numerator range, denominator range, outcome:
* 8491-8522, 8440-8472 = 0.96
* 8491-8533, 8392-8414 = 0.97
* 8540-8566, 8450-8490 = 0.92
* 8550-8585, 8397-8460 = 1.02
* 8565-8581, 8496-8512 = 1.08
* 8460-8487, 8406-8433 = 1.02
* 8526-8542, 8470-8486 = 0.90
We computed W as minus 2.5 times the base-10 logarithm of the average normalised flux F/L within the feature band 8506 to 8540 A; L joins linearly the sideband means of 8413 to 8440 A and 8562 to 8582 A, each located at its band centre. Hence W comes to 0.03 mag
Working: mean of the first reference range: 28.3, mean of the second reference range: 28.3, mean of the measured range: 27.4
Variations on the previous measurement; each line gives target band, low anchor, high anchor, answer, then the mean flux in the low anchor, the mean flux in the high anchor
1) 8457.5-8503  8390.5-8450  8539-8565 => -0.02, 28.6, 25.5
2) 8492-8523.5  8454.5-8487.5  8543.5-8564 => 0.03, 28.5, 26.8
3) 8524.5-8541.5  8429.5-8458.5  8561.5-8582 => 0.09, 28.3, 28.3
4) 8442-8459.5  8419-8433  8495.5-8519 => -0.03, 28.3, 26.7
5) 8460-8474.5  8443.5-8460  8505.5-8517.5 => 0.00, 28.7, 27.7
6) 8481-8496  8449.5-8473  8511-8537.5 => -0.01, 28.5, 27.6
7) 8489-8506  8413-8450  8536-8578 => 0.04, 28.3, 26.4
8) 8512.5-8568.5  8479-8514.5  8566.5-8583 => 0.05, 27.5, 28.3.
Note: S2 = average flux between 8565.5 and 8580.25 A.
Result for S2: 28.2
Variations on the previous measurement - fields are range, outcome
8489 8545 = 26.3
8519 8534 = 28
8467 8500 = 27.7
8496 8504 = 24.9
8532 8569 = 26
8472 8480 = 28.5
